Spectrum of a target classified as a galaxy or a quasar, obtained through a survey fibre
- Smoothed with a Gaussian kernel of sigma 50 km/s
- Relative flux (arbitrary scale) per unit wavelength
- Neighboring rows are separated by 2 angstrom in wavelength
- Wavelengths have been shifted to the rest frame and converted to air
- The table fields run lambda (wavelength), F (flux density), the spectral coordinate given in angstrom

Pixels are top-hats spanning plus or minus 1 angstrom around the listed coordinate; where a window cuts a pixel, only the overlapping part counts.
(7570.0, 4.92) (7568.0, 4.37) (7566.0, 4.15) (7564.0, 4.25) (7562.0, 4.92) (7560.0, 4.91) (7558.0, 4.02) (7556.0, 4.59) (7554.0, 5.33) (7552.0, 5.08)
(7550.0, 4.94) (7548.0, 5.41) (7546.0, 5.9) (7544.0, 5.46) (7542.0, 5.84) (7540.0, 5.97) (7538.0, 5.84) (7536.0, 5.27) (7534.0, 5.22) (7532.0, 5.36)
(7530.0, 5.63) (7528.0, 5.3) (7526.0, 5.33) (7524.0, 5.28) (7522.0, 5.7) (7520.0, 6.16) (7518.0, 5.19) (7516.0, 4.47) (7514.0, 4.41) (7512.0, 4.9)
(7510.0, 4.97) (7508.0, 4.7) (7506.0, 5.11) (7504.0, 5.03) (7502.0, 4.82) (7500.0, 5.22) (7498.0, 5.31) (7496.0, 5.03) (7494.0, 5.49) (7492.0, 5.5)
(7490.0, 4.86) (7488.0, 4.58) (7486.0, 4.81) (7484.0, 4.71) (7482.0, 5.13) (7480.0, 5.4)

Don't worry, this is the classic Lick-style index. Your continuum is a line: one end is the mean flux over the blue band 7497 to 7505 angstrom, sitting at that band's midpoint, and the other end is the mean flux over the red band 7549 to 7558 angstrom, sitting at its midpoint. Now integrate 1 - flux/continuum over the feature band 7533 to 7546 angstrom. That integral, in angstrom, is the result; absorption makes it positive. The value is -1.8 angstrom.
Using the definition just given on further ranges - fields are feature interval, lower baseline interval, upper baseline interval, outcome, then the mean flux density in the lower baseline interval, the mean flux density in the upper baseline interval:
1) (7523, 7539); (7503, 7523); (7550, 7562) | -1.4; 5.06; 4.81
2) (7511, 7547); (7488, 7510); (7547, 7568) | -3.7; 5.08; 4.74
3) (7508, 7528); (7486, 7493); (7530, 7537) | 0.2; 4.96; 5.33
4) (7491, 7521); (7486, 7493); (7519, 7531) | 0.8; 4.96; 5.57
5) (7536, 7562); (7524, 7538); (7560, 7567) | -1.9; 5.38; 4.51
